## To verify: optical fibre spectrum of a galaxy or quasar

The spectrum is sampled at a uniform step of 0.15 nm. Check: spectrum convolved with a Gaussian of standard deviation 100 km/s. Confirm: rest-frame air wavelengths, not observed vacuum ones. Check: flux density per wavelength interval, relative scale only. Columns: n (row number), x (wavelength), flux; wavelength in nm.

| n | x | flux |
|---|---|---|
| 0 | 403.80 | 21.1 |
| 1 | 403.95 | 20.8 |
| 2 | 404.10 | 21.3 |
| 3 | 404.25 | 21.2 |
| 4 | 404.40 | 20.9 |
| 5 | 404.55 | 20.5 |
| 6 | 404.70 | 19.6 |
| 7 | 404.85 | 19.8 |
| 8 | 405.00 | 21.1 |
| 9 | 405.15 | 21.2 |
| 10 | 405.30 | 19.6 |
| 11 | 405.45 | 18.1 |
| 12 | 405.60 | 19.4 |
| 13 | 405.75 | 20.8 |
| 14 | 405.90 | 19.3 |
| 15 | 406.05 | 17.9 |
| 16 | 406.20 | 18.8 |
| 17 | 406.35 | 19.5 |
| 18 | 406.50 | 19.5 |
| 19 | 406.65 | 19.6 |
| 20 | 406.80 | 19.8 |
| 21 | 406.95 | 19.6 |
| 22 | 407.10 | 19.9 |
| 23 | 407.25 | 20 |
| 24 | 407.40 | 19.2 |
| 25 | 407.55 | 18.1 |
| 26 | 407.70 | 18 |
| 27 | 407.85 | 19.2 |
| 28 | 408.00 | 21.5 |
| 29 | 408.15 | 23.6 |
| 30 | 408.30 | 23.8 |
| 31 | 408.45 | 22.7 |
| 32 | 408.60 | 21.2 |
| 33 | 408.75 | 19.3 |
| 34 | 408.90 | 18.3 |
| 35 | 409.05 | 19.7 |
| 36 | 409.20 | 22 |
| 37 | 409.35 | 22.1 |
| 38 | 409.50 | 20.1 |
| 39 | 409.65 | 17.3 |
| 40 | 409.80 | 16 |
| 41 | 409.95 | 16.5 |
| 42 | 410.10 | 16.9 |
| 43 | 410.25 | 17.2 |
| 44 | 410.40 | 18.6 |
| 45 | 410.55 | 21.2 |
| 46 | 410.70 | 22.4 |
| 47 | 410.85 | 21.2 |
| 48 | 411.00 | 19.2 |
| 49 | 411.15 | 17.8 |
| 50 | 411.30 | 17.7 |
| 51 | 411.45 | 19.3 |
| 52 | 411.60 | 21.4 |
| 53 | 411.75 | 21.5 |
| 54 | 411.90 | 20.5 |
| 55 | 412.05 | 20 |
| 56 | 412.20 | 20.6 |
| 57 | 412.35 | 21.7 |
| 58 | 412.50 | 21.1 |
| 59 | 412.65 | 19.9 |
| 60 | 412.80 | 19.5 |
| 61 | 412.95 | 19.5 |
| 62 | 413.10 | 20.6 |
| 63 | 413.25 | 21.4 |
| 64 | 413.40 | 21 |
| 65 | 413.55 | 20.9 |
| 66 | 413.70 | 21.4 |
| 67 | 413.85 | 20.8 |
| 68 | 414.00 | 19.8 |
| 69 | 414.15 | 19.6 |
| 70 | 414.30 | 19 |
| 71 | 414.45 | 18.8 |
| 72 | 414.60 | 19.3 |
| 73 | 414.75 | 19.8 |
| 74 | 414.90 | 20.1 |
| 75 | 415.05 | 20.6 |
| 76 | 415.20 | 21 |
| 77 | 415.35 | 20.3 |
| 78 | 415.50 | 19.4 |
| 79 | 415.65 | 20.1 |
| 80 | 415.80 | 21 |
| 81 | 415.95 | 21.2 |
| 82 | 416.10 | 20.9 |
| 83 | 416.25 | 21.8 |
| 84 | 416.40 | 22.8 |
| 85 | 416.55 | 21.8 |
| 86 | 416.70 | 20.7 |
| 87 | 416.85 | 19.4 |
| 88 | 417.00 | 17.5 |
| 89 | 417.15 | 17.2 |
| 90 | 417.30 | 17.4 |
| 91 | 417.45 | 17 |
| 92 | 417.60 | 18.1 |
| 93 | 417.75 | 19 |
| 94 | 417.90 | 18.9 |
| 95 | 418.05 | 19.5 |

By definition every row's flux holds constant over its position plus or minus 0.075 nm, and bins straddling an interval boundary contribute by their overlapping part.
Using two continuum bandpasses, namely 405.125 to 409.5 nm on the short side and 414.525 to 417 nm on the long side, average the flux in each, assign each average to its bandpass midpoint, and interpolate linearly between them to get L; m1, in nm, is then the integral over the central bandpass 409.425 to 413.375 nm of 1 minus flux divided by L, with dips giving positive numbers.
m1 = 0.134 nm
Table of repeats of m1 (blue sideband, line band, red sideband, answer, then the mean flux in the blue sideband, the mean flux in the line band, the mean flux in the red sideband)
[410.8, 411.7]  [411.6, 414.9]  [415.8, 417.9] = -0.14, 19.4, 20.3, 19.6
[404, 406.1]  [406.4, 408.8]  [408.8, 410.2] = -0.13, 20.1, 20.3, 18.7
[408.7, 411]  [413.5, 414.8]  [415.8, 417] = 0.03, 19.3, 19.9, 21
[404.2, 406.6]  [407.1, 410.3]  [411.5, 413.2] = 0.08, 19.8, 19.7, 20.6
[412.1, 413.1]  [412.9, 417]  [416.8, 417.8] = -0.28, 20.4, 20.4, 17.9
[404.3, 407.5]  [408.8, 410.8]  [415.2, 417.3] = 0.08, 19.7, 19.1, 20.2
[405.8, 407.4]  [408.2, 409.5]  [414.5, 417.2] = -0.10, 19.4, 21.1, 20.3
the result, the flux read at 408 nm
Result 21.5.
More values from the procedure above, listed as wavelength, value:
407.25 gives 20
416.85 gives 19.4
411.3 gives 17.7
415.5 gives 19.4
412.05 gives 20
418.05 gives 19.5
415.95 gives 21.2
